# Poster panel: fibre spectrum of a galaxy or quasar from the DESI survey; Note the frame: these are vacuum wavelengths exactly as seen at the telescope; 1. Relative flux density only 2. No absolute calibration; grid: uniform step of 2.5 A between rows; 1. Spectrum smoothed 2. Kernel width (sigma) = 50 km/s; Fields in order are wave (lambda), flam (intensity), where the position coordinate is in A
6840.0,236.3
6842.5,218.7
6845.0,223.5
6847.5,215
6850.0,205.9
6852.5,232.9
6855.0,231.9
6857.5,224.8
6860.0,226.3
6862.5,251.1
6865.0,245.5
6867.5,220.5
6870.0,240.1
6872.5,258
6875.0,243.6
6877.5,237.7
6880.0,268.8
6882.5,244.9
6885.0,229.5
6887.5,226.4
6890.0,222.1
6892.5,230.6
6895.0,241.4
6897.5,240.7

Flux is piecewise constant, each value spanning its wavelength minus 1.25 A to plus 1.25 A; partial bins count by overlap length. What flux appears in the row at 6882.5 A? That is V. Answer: 244.9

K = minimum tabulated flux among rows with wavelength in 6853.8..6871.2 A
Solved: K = 220.5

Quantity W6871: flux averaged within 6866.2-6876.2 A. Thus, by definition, 241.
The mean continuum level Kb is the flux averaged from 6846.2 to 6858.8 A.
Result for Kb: 222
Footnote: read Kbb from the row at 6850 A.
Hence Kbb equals 205.9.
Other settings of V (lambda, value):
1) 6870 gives 240.1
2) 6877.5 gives 237.7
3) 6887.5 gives 226.4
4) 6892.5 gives 230.6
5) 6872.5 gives 258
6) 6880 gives 268.8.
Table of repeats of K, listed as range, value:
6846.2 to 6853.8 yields 205.9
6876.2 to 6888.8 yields 226.4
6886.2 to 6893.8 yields 222.1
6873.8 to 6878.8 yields 237.7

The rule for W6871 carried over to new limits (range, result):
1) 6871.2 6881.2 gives 252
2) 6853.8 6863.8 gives 234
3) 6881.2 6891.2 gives 231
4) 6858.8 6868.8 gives 236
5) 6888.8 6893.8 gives 227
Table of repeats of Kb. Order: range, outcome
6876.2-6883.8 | 250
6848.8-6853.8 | 220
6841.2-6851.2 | 216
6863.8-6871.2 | 235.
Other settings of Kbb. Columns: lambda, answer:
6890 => 222.1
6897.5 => 240.7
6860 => 226.3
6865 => 245.5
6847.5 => 215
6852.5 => 232.9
